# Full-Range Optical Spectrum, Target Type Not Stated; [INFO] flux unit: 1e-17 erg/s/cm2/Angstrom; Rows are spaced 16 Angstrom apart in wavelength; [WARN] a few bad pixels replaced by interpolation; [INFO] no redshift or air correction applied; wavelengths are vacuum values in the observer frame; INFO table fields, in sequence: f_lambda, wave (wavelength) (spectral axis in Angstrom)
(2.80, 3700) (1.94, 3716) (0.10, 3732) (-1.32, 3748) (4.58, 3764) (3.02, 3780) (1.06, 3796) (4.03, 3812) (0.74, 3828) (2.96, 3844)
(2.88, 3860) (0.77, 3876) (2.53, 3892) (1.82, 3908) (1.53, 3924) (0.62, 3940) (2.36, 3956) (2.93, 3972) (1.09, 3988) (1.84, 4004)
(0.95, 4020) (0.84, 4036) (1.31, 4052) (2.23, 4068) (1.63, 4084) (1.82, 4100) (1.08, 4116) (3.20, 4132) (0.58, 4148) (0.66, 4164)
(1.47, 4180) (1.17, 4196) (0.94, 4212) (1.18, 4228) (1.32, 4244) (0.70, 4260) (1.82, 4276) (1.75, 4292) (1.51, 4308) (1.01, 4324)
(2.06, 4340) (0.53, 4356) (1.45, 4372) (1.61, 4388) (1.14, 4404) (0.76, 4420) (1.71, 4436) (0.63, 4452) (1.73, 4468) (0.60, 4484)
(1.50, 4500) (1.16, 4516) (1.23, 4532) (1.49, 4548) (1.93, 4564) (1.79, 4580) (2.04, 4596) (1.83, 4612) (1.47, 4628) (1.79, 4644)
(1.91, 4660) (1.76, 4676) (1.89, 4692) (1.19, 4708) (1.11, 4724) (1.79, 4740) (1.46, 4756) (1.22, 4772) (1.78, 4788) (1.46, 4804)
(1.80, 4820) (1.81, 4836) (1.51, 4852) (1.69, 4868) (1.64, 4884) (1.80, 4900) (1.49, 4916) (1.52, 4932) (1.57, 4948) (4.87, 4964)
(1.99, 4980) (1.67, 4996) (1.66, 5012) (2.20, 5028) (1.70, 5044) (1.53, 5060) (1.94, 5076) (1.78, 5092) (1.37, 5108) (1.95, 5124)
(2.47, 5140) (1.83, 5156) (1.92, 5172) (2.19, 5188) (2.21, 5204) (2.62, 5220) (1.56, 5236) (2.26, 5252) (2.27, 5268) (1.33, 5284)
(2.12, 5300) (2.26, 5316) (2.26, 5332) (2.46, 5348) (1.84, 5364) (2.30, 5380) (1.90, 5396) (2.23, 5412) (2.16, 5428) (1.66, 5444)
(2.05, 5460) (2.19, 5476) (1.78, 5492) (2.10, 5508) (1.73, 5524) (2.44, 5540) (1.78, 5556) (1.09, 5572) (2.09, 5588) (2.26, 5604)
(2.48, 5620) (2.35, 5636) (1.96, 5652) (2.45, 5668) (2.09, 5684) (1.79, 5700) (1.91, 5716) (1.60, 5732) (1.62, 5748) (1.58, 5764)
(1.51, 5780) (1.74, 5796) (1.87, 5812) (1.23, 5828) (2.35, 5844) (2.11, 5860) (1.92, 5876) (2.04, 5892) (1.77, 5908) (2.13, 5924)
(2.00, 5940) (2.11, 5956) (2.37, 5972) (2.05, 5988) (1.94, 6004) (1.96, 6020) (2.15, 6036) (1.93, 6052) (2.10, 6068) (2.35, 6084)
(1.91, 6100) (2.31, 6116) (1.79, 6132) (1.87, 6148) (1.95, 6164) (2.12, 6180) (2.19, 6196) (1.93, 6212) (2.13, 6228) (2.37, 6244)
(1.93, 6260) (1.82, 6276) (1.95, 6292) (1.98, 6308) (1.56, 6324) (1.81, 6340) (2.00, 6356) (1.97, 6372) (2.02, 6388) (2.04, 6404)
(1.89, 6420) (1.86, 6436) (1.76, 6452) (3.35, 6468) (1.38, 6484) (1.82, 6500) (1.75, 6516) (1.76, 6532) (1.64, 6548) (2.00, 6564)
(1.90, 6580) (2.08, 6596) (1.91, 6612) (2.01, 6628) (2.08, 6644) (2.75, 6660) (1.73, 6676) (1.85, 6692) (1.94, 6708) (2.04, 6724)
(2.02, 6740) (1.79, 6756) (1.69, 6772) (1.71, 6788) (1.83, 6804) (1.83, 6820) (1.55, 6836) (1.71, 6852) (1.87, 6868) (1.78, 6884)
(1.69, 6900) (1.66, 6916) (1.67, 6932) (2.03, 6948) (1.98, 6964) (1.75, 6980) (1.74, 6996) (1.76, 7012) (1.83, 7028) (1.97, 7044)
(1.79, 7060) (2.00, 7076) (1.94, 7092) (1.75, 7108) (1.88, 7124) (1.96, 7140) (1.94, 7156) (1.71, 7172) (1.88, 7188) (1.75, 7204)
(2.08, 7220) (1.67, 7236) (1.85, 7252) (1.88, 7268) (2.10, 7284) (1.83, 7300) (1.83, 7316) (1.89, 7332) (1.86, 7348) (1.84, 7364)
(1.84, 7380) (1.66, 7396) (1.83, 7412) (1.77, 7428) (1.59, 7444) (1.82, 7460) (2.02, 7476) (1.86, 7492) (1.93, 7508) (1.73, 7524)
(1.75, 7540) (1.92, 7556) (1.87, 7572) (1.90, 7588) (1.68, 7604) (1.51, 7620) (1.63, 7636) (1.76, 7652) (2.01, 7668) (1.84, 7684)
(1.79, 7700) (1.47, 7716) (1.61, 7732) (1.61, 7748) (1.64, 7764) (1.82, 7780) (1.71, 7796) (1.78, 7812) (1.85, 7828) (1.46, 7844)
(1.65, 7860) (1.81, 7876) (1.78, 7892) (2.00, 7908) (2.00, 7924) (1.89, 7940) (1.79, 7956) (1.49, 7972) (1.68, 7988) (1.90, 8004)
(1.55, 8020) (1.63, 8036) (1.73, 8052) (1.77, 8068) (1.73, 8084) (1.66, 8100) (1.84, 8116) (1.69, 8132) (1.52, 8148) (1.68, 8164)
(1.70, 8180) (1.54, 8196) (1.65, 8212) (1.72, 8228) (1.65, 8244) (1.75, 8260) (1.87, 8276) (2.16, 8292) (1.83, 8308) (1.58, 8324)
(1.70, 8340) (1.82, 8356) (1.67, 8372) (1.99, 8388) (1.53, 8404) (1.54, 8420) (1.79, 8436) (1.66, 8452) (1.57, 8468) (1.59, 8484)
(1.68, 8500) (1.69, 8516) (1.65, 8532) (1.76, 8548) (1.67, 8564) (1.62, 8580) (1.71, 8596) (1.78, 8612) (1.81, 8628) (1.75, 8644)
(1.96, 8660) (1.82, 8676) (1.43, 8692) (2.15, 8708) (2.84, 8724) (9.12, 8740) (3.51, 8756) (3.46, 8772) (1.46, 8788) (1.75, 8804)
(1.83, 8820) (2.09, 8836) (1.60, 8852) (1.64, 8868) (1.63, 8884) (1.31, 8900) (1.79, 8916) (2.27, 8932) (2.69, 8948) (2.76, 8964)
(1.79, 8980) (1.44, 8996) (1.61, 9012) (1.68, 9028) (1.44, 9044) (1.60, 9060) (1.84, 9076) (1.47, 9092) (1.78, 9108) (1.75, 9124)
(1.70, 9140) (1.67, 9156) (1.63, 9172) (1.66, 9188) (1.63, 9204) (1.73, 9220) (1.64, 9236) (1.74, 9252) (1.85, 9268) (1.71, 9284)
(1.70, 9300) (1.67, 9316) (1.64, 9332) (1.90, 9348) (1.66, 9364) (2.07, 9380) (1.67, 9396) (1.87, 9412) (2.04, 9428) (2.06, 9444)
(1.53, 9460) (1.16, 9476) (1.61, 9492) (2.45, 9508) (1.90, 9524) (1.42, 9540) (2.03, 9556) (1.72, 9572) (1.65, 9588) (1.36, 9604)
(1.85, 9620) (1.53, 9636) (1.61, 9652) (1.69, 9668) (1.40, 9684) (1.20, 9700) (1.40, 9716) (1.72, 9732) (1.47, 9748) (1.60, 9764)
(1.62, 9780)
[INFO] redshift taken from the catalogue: 0.33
